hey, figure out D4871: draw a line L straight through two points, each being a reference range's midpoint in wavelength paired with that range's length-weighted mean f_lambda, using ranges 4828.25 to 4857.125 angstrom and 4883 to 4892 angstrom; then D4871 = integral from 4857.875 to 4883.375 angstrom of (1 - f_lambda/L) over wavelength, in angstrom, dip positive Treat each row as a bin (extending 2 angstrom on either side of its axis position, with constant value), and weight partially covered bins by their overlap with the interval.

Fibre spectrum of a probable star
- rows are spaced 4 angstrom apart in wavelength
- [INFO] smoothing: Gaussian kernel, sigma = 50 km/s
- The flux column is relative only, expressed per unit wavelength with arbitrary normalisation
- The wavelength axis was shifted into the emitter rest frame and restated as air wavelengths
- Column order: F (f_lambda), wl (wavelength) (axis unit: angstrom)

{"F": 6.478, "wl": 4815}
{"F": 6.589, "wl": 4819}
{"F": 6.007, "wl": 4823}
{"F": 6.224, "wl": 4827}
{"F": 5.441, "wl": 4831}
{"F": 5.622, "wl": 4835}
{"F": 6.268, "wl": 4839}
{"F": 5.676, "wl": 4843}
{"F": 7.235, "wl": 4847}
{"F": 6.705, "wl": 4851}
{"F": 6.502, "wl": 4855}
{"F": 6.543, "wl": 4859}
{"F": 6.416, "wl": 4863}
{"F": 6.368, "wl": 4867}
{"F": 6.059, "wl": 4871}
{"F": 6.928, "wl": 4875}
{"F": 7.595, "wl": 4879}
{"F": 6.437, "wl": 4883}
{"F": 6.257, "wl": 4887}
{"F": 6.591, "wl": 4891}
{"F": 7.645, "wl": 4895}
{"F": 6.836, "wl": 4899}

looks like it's -1.21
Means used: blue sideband 6.21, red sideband 6.41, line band 6.64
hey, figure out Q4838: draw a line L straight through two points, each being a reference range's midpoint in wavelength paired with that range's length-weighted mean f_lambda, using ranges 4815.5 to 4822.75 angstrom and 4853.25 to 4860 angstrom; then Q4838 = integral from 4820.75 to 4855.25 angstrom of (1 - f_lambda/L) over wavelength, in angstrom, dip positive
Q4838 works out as 1.6 angstrom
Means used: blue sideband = 6.43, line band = 6.17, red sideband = 6.52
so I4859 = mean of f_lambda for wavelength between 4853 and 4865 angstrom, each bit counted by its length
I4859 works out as 6.49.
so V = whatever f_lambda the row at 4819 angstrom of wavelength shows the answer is 6.589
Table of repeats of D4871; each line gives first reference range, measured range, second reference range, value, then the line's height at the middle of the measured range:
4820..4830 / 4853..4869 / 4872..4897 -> 0.3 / 6.57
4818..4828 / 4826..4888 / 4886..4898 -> 1.6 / 6.56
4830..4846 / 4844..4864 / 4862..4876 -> -1.6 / 6.15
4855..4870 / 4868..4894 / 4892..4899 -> 0.8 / 6.89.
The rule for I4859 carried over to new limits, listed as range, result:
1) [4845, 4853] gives 6.97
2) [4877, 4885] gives 7.02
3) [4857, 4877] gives 6.46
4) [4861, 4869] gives 6.39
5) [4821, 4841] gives 5.91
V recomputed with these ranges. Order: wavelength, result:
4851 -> 6.705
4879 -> 7.595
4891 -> 6.591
